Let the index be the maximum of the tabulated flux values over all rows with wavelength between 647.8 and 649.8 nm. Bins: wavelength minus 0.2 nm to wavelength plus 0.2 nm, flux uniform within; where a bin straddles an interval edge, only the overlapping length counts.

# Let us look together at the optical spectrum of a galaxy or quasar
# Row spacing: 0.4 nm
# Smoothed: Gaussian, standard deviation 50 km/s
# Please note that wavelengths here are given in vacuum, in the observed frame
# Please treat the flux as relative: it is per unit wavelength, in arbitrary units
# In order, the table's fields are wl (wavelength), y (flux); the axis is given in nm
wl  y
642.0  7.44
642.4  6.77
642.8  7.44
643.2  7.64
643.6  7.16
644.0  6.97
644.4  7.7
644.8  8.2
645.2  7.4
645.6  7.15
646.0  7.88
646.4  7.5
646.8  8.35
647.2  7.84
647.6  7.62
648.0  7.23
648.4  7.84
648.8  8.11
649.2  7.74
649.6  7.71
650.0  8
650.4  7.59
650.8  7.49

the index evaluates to 8.11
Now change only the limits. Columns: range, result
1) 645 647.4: 8.35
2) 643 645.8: 8.2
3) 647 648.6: 7.84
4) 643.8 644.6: 7.7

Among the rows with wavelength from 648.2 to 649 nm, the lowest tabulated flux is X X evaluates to 7.84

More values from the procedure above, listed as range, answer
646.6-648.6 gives 7.23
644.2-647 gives 7.15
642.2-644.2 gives 6.77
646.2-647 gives 7.5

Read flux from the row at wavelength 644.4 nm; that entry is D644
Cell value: 7.7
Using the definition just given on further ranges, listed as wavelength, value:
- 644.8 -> 8.2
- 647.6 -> 7.62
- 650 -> 8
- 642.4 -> 6.77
